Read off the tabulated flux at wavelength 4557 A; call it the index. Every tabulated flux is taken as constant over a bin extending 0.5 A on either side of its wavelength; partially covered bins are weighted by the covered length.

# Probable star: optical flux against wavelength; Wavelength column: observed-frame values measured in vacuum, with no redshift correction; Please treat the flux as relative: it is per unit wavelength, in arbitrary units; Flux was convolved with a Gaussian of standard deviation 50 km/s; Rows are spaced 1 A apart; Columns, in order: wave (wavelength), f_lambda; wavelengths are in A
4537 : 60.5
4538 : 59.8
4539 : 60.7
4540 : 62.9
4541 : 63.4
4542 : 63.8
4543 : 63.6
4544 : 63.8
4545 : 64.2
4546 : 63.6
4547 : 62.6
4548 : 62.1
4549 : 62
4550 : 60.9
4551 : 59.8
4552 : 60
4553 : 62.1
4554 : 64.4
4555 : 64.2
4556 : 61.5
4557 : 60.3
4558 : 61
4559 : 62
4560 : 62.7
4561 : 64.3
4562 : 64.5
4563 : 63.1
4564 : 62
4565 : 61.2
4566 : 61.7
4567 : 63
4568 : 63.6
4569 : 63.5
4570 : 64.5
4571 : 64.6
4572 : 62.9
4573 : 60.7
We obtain 60.3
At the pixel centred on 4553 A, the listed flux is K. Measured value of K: 62.1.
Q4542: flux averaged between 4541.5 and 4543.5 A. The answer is 63.7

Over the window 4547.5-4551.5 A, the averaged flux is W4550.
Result 61.2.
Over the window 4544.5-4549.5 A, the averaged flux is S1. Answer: 62.9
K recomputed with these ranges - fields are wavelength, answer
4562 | 64.5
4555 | 64.2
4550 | 60.9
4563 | 63.1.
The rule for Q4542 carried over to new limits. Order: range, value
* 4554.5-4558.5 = 61.8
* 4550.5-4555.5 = 62.1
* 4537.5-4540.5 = 61.1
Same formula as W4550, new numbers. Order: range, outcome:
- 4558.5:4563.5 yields 63.3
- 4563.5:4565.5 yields 61.6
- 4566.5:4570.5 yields 63.6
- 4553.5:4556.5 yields 63.4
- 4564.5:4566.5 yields 61.5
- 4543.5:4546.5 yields 63.9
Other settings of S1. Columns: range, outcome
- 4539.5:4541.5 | 63.1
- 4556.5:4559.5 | 61.1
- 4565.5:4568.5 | 62.8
